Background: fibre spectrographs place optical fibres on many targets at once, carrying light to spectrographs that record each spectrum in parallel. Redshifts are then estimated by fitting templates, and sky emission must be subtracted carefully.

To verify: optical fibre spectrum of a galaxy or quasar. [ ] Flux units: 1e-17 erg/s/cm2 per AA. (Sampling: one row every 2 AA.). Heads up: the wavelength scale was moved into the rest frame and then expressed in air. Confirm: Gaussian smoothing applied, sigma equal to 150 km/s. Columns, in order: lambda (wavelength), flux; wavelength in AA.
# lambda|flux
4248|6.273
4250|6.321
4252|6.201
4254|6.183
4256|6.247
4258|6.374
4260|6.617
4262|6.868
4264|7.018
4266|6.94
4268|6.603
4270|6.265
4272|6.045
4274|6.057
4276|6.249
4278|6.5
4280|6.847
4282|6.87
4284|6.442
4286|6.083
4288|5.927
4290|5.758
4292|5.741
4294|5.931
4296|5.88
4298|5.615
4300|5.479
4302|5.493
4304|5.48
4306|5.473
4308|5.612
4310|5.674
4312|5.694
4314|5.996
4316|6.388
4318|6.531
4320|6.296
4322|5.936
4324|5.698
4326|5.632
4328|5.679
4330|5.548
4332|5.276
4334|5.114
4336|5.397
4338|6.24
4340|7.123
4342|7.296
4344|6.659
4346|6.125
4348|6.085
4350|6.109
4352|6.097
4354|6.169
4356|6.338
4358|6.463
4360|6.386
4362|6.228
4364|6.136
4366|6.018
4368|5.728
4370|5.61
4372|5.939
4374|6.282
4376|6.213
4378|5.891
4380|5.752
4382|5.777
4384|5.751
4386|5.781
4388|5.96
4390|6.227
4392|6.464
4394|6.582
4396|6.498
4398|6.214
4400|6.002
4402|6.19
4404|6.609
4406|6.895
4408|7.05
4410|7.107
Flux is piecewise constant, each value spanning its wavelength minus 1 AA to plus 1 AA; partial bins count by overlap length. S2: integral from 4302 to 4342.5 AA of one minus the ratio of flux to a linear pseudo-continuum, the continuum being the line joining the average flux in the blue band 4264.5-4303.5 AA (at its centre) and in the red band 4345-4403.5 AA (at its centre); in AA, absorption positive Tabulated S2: 1.7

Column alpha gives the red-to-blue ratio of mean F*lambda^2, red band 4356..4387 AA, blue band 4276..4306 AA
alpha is 1.04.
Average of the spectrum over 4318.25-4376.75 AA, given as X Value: 6.07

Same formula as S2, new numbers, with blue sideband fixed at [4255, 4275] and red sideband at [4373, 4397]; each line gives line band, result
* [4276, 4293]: 0.45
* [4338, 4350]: -0.65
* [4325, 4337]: 1.60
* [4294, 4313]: 2.25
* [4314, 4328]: 0.60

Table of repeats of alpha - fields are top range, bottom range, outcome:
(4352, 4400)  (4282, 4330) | 1.08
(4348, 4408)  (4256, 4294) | 1.01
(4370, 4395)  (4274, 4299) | 1.03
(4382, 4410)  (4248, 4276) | 1.05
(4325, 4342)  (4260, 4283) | 0.92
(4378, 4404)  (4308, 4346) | 1.05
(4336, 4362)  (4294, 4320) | 1.12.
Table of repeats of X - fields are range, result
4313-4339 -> 5.83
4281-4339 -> 5.82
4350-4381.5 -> 6.08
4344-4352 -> 6.17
